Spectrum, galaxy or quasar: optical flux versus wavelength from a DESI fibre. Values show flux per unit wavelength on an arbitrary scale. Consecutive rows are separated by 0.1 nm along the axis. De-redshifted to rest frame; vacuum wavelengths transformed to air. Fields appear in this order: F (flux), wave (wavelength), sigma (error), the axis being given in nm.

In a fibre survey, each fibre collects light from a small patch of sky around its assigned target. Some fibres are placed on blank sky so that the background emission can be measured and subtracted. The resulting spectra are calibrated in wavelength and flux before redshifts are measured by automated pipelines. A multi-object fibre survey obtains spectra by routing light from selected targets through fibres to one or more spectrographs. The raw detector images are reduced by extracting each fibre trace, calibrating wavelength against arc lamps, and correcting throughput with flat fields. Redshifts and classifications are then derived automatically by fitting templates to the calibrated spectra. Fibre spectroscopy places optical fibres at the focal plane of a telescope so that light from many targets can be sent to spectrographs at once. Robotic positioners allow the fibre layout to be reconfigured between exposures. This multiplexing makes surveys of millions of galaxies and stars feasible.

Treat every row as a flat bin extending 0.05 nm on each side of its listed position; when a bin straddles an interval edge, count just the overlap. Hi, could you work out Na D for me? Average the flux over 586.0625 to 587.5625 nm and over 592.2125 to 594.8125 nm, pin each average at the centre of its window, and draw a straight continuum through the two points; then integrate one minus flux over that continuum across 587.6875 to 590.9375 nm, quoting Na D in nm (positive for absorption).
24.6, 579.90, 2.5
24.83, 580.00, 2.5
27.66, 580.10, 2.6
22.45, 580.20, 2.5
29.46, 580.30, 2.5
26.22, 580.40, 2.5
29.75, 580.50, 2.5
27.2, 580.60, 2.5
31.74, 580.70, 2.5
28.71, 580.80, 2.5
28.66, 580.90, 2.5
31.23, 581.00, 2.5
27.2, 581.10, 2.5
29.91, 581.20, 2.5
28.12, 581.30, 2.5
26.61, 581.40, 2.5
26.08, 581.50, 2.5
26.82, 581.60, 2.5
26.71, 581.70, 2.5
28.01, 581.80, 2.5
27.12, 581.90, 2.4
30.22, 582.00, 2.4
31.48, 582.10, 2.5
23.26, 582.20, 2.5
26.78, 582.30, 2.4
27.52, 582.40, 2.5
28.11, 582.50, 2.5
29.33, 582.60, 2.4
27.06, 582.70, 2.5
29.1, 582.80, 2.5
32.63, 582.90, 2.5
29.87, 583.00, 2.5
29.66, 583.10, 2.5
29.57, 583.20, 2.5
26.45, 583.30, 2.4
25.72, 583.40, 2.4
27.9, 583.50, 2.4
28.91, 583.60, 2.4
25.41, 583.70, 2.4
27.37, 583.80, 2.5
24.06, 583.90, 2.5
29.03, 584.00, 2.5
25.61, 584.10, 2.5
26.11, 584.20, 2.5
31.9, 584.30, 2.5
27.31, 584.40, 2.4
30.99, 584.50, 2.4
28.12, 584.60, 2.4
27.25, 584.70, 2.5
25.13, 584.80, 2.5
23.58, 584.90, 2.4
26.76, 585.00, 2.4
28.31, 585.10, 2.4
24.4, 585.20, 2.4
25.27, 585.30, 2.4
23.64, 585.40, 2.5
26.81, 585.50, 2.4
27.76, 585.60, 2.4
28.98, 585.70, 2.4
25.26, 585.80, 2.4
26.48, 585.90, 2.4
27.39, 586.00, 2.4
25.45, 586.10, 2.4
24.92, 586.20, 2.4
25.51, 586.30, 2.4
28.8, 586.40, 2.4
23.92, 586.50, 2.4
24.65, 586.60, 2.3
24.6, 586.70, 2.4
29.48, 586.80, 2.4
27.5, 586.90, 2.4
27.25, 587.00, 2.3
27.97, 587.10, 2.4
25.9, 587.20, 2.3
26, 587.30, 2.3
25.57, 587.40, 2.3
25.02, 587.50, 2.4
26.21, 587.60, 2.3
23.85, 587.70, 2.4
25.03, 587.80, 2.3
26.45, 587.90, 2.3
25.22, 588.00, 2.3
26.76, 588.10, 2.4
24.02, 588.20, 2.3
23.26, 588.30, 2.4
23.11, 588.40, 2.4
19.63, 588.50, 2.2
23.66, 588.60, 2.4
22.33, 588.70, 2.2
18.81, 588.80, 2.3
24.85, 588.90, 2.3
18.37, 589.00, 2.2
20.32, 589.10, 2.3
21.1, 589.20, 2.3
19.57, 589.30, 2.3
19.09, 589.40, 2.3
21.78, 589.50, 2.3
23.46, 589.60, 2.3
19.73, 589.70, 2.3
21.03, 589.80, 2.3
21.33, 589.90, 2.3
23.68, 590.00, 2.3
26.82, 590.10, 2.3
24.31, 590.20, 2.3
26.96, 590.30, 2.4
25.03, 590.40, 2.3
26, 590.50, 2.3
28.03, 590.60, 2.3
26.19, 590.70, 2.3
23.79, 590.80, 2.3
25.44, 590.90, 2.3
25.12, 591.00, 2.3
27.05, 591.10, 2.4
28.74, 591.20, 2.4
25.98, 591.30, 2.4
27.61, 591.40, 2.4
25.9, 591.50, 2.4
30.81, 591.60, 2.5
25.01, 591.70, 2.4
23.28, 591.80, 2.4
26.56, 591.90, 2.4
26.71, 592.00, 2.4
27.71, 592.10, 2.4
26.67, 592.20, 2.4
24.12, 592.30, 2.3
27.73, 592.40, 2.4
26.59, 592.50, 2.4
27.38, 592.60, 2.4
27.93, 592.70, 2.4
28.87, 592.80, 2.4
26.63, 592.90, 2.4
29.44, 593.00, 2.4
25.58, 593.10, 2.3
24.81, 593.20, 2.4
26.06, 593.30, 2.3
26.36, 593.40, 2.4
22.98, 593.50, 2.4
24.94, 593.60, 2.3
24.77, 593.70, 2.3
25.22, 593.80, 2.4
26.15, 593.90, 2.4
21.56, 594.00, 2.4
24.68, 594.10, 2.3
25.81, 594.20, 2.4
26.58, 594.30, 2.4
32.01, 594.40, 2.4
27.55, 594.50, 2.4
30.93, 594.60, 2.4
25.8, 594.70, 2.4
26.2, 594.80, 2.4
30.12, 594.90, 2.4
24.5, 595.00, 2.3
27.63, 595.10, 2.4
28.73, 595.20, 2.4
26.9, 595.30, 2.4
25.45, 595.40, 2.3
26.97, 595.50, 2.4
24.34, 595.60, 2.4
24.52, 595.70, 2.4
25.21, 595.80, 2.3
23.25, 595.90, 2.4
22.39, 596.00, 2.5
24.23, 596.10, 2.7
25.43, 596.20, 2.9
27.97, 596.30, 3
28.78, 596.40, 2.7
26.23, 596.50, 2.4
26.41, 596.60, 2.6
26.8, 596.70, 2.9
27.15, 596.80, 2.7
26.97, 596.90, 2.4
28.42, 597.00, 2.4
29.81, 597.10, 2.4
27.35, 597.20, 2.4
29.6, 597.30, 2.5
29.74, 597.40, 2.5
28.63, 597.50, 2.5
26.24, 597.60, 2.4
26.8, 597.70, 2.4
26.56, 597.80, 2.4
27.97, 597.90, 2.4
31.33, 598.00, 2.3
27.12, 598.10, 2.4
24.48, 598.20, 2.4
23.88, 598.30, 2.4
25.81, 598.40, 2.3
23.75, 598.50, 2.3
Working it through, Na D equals 0.37 nm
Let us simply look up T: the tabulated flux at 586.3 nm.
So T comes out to 25.51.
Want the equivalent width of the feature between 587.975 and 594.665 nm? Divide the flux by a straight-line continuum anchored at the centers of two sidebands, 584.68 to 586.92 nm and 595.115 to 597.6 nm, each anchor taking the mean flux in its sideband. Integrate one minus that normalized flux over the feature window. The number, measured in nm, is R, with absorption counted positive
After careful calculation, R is 0.36 nm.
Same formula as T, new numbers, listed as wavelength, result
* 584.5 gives 30.99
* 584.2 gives 26.11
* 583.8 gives 27.37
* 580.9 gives 28.66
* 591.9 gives 26.56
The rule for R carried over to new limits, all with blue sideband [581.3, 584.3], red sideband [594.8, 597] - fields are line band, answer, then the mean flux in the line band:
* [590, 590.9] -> 0.04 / 25.7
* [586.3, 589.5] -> 0.36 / 24.1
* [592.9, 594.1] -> 0.06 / 25.3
